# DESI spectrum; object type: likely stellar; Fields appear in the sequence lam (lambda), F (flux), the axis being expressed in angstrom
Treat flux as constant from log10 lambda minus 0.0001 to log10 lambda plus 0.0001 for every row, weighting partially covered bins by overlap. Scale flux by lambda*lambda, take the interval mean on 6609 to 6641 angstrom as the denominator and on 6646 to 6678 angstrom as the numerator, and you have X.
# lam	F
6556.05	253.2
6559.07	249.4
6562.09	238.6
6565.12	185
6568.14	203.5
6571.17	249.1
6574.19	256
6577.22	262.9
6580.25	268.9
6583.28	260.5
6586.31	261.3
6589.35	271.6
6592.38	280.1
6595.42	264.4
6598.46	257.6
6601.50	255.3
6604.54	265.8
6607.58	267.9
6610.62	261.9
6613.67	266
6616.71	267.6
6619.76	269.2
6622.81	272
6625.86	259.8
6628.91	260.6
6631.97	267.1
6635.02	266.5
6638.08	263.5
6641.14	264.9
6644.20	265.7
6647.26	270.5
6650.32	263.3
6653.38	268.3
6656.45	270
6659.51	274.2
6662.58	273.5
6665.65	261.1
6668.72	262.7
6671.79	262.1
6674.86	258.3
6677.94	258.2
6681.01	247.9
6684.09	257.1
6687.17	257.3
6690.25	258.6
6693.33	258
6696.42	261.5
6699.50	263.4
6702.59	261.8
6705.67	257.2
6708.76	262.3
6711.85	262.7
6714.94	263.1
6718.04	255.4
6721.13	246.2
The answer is 1.0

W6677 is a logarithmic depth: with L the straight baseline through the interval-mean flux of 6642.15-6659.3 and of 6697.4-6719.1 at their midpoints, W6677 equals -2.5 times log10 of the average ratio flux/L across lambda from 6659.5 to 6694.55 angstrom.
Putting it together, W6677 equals 0.02 mag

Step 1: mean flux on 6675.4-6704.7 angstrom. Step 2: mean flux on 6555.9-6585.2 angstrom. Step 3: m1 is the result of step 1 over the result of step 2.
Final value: 1.1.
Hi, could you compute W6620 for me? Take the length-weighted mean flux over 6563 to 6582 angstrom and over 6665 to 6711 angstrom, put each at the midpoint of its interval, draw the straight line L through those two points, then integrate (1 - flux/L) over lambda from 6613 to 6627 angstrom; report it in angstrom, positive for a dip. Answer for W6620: -1.17 angstrom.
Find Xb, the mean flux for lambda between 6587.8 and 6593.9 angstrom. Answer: 276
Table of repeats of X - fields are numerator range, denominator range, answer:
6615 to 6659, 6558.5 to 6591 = 1.10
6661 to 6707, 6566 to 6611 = 1.04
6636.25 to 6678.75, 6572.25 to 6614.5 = 1.02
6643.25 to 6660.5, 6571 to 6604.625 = 1.04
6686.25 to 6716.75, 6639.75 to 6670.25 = 0.99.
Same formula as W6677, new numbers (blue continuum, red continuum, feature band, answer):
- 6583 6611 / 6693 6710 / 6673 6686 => 0.03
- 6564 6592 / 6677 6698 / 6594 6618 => -0.05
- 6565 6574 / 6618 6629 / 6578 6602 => -0.11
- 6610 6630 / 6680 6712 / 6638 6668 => -0.02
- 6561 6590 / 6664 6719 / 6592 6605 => -0.06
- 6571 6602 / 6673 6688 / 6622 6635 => -0.02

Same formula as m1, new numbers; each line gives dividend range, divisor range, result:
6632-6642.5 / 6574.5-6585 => 1.01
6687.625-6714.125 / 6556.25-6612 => 1.03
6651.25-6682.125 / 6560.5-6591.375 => 1.07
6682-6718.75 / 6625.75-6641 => 0.98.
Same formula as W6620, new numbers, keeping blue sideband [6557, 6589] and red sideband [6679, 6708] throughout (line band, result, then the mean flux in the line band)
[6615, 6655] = -2.29 angstrom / 266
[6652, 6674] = -1.06 angstrom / 267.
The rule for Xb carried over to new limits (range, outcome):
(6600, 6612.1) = 263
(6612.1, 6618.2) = 267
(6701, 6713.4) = 261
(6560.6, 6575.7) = 226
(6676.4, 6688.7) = 255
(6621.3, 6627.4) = 266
